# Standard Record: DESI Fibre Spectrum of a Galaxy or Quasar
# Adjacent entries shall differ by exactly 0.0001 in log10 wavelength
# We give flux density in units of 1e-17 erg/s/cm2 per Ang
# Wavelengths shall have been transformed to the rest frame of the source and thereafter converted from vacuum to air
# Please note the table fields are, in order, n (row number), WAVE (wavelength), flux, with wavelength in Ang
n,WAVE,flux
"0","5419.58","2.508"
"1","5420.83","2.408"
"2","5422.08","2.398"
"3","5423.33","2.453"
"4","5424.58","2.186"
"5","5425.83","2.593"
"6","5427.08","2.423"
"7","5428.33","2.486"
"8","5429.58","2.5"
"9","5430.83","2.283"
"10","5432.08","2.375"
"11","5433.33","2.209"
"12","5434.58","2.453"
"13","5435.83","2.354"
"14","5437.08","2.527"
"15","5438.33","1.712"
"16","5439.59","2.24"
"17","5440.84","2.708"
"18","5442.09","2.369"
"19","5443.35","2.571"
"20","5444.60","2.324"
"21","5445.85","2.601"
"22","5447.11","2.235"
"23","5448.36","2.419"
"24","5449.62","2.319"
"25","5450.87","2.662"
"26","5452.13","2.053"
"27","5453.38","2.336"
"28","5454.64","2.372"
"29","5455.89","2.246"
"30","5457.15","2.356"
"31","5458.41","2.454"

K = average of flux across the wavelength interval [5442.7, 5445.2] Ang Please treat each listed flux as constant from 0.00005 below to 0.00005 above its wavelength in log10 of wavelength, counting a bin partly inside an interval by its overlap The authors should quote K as 2.45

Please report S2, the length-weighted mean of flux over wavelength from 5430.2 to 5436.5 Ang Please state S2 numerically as 2.34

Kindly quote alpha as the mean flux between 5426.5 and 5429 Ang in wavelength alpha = 2.46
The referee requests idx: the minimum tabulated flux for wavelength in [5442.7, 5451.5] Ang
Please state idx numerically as 2.235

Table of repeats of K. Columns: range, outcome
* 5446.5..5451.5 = 2.41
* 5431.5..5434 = 2.3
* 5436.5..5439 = 2.11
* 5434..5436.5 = 2.41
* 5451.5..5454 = 2.2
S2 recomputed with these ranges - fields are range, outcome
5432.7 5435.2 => 2.33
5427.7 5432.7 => 2.41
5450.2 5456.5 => 2.34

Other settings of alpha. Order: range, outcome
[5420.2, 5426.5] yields 2.4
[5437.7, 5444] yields 2.32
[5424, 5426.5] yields 2.39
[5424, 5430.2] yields 2.44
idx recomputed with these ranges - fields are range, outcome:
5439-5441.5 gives 2.24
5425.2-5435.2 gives 2.209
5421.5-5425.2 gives 2.186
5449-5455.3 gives 2.053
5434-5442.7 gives 1.712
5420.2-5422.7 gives 2.398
